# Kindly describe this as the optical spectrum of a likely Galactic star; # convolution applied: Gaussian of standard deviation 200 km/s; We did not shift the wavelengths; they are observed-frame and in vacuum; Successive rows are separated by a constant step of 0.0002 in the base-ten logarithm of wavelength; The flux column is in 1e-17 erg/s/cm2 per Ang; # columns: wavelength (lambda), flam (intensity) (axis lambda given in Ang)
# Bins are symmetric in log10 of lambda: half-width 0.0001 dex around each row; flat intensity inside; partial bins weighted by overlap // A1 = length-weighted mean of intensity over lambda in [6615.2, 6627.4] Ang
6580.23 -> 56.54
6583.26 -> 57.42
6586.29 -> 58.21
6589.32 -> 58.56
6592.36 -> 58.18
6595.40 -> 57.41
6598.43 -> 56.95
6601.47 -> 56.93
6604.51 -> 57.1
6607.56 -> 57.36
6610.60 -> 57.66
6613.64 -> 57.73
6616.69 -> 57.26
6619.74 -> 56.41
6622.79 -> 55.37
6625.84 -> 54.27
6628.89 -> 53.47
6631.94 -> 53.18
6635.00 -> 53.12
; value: 55.8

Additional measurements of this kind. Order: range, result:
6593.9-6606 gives 57.1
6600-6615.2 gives 57.3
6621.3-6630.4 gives 54.4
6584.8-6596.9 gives 58.1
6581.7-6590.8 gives 58.1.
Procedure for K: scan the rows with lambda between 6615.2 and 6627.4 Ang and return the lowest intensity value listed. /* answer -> 54.27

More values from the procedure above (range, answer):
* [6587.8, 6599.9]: 56.95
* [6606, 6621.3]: 56.41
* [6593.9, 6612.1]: 56.93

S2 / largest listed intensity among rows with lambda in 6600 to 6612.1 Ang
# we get 57.66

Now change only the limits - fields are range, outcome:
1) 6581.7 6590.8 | 58.56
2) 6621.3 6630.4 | 55.37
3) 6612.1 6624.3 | 57.73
